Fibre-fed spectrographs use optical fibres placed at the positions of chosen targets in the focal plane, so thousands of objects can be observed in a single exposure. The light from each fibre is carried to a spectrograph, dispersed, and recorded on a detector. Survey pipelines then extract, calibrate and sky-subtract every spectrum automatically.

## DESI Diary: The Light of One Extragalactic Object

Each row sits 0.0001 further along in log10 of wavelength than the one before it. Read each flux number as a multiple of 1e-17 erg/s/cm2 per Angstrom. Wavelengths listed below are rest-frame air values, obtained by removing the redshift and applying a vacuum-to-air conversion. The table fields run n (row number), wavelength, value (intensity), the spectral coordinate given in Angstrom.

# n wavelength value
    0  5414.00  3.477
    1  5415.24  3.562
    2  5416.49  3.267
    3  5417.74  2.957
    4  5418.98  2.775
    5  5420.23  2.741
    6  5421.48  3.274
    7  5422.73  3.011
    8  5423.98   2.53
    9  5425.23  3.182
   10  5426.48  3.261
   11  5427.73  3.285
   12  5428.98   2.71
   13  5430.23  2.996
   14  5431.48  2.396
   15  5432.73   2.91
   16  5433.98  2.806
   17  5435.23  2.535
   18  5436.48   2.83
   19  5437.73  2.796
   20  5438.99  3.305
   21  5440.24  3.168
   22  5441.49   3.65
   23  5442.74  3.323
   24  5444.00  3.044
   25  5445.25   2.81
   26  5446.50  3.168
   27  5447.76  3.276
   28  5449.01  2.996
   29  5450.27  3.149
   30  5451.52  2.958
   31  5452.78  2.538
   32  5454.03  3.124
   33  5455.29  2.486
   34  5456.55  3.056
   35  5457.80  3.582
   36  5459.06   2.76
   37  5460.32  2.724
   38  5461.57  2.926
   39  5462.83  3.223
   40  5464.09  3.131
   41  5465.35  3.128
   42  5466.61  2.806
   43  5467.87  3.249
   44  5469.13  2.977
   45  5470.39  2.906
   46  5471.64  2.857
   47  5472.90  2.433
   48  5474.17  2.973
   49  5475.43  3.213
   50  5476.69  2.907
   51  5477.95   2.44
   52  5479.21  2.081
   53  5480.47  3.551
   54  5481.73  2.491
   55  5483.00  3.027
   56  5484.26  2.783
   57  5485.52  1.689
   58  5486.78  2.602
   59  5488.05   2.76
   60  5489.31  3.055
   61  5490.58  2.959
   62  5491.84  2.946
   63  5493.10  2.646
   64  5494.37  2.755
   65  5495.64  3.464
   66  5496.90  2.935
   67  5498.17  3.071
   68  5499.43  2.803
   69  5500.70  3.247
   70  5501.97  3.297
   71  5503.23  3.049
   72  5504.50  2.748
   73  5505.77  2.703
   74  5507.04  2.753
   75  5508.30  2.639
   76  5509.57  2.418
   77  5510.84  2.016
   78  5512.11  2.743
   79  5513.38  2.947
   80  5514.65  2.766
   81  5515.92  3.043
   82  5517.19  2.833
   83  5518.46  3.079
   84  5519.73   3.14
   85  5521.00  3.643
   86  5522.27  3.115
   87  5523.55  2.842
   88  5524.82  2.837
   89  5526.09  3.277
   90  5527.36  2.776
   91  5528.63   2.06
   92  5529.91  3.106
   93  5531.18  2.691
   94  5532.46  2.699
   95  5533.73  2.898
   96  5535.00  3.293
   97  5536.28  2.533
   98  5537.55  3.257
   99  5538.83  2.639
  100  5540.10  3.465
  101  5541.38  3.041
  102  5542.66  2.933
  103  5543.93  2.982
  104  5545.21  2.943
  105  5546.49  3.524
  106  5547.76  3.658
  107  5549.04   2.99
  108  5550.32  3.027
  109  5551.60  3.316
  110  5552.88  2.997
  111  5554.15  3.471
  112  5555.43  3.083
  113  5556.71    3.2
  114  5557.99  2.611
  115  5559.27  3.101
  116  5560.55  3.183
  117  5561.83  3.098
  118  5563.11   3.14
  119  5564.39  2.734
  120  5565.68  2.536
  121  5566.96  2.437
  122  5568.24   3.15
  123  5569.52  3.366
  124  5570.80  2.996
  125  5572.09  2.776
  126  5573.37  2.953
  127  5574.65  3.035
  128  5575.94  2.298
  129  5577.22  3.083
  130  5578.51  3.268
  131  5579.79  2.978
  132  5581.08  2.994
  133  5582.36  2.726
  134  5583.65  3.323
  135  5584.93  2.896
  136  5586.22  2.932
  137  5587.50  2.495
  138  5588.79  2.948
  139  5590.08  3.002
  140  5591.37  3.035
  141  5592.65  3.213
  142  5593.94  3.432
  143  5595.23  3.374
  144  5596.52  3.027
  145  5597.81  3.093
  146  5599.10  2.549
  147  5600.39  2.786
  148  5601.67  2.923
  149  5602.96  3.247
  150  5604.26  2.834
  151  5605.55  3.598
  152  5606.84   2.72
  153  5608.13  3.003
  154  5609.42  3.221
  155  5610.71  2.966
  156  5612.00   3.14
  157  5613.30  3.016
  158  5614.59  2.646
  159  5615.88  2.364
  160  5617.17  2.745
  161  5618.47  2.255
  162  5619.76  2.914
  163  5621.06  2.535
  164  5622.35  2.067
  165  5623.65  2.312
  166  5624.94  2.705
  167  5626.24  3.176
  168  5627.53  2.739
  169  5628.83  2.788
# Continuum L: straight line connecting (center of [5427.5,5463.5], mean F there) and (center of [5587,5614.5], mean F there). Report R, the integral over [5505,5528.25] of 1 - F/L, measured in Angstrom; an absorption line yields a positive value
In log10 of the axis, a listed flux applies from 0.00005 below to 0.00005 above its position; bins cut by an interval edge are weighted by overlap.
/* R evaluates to 1.1 Angstrom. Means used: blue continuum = 2.98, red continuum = 3.02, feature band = 2.86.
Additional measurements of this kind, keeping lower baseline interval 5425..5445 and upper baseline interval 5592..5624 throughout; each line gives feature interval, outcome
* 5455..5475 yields 0.16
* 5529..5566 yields -1.40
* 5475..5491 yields 1.32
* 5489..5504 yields -0.27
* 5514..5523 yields -0.42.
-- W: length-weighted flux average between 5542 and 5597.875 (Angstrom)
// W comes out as 3.03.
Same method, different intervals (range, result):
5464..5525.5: 2.87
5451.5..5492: 2.86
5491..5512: 2.84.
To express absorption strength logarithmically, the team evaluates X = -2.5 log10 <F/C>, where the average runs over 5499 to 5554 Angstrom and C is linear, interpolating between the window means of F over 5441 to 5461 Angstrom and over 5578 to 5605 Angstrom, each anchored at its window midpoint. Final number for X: 0.024 mag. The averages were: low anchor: 3.04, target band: 2.95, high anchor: 3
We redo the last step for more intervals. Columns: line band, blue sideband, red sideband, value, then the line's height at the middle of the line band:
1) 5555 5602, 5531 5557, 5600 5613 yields 0.03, 3.06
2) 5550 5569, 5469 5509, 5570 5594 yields -0.03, 2.93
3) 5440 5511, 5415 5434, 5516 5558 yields 0.03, 3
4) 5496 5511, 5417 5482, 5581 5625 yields 0.03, 2.93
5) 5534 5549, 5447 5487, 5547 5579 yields -0.04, 2.99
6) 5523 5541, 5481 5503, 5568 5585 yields 0.01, 2.92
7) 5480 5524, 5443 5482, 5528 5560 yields 0.04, 2.98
